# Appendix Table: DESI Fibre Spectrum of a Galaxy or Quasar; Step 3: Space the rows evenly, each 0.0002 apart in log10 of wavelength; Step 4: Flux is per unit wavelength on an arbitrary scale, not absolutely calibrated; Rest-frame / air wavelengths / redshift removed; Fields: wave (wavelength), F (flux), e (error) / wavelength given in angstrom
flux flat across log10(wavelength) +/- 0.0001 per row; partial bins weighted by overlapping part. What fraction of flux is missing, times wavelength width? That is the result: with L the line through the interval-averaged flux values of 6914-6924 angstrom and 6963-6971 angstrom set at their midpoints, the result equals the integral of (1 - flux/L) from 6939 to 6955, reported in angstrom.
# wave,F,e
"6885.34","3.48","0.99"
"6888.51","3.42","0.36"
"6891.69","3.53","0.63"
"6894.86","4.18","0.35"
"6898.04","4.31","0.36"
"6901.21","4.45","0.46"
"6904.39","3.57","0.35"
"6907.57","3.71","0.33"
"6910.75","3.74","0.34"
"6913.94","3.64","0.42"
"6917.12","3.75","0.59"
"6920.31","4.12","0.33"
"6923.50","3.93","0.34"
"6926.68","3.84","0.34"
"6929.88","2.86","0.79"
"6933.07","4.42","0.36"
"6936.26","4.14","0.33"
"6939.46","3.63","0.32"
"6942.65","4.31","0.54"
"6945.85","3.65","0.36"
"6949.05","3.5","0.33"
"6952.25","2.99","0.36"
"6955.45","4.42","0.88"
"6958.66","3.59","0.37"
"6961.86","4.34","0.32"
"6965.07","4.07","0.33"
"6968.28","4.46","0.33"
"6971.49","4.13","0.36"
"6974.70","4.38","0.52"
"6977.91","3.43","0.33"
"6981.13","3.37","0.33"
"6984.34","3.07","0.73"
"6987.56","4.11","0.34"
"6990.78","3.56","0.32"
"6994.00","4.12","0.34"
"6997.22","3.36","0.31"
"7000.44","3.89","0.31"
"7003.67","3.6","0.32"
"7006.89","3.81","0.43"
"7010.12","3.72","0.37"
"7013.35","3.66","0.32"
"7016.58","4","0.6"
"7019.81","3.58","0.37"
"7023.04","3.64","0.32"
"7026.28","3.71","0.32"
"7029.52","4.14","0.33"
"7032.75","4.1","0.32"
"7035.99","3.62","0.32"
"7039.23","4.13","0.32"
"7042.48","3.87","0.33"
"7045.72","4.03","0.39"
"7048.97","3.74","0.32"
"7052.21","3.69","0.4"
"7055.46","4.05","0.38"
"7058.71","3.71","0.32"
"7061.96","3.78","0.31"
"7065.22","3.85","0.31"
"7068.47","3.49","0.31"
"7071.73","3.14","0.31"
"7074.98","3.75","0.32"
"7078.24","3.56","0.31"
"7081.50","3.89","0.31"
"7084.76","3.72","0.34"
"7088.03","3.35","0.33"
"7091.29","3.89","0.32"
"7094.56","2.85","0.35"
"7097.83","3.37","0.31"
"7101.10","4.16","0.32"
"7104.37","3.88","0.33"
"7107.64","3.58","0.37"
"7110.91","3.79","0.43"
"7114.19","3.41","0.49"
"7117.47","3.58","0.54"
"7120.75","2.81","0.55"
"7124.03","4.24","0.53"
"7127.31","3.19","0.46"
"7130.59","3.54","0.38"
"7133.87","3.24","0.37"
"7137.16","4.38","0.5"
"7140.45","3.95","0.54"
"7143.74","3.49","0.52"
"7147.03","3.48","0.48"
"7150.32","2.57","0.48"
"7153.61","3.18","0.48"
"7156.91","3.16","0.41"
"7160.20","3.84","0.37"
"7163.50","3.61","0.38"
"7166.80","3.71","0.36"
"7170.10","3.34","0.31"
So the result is 1.65 angstrom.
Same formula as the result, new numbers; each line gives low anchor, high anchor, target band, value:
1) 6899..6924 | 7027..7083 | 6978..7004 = 1.4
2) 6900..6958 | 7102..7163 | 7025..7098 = -1.9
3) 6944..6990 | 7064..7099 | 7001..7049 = -2.0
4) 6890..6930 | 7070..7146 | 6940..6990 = -0.8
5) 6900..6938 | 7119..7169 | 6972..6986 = 0.5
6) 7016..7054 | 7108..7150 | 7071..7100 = 1.3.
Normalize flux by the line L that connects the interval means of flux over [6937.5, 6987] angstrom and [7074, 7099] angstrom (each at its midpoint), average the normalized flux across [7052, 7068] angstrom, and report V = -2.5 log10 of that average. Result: -0.06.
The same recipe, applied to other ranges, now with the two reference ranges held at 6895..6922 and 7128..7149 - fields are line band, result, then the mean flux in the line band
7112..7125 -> 0.056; 3.48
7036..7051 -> -0.040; 3.9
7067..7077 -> 0.078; 3.46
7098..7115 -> -0.020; 3.75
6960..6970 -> -0.111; 4.27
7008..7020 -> 0.009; 3.76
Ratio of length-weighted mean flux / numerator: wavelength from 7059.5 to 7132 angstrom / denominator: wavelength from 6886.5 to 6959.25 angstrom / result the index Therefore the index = 0.94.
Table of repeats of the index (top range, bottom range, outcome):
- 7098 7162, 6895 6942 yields 0.91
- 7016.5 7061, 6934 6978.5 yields 0.98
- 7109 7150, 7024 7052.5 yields 0.91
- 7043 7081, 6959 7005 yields 0.97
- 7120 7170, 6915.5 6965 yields 0.91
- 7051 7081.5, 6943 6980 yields 0.94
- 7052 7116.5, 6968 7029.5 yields 0.97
